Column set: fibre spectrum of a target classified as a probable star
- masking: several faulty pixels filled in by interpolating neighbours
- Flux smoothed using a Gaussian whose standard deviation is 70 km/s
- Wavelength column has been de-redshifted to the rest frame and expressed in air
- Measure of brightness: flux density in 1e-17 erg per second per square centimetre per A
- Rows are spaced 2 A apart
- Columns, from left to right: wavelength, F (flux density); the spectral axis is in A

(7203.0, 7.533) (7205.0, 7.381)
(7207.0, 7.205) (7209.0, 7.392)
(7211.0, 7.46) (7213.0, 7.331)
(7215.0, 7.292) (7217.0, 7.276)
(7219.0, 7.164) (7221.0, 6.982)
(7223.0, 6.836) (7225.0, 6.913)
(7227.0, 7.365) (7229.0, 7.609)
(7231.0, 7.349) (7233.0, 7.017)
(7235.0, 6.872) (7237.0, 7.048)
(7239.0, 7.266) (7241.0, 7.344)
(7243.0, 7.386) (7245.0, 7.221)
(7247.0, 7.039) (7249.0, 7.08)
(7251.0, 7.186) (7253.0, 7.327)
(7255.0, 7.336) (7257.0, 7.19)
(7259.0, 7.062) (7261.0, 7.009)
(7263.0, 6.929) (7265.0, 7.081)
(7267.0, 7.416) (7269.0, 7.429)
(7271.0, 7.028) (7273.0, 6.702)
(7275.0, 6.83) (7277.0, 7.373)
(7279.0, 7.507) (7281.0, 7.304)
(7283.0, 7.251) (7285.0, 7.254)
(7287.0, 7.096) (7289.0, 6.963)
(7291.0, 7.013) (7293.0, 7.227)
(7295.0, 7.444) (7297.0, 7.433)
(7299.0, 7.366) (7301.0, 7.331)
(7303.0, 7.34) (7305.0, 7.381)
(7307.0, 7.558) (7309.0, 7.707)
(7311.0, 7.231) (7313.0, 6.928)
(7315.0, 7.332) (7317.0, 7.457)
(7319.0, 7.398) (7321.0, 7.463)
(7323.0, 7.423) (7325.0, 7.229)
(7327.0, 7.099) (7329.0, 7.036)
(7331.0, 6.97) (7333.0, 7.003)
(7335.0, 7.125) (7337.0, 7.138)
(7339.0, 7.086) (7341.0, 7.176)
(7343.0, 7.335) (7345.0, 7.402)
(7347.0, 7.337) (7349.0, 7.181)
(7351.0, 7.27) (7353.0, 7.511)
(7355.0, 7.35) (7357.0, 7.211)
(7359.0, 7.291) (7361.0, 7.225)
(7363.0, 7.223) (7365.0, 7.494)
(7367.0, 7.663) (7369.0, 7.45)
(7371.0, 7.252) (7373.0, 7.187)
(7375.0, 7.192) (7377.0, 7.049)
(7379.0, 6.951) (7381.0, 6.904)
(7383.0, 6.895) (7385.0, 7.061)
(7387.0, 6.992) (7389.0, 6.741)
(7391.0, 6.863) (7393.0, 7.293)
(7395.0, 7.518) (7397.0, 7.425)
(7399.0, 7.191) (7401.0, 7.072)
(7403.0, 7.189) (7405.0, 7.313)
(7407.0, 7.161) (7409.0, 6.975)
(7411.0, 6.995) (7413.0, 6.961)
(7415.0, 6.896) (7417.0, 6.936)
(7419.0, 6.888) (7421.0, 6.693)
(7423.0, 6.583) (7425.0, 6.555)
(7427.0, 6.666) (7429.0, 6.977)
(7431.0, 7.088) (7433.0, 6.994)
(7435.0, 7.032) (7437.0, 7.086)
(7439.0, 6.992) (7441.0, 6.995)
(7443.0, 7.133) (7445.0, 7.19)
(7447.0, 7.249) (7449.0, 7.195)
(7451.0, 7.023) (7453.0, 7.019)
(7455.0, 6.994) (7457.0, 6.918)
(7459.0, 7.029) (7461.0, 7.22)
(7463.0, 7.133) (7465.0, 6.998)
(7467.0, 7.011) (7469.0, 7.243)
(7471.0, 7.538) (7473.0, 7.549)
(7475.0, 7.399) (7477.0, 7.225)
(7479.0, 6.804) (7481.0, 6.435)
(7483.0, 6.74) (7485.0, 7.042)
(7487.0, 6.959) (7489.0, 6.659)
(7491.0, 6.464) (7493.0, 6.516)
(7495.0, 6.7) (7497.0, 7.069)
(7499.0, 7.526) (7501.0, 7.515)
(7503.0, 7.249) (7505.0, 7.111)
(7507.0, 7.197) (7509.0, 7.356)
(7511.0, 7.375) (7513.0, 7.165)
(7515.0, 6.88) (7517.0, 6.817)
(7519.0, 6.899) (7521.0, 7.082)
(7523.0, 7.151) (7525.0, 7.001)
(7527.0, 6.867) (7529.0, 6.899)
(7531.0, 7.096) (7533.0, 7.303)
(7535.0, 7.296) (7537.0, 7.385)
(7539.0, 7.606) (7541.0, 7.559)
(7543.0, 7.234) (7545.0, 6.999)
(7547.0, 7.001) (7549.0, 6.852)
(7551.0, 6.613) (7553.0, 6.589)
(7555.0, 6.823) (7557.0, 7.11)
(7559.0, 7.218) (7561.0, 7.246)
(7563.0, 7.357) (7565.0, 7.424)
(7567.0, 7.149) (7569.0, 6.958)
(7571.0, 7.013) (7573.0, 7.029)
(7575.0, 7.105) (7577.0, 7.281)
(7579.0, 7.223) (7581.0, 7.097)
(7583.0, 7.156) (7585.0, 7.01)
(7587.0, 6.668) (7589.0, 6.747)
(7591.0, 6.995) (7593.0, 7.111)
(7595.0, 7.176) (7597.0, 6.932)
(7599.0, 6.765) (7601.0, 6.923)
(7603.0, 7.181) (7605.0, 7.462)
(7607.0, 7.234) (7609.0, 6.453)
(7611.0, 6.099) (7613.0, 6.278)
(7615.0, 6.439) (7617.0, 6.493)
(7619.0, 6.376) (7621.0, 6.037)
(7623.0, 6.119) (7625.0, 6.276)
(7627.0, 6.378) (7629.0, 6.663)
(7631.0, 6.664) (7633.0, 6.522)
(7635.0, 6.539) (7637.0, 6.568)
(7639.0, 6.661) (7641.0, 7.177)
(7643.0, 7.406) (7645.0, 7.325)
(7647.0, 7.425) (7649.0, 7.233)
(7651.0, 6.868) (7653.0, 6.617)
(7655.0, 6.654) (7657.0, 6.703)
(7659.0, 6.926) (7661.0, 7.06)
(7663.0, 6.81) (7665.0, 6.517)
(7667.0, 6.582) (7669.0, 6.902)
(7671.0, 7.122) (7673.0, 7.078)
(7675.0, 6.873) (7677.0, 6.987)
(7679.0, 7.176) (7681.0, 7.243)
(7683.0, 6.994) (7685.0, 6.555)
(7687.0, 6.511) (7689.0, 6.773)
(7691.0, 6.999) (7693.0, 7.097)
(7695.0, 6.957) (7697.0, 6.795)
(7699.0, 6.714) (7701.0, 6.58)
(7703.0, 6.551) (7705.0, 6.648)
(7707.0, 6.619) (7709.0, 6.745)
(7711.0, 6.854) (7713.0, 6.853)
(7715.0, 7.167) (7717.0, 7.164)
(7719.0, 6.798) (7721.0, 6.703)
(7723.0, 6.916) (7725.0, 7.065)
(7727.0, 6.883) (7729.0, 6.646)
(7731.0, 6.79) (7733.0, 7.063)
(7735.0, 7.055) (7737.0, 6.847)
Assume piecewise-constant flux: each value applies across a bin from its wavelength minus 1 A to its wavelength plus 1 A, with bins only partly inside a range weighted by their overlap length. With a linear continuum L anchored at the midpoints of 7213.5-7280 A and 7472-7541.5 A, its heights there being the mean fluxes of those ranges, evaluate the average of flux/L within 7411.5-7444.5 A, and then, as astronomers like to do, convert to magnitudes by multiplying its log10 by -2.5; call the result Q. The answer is 0.03 mag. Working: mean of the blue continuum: 7.17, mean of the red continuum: 7.08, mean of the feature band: 6.91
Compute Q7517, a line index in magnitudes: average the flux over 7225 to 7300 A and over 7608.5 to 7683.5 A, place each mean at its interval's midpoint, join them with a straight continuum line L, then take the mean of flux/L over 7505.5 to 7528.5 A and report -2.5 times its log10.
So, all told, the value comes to -0.03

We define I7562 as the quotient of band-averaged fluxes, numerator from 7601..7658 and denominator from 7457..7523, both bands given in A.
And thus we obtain 1.0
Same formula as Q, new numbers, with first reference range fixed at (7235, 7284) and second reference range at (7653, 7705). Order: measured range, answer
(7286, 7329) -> -0.025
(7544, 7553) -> 0.017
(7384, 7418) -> -0.005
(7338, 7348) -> -0.024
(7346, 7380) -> -0.029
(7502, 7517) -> -0.029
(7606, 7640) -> 0.069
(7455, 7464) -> -0.008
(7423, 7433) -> 0.035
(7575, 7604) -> -0.017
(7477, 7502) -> 0.017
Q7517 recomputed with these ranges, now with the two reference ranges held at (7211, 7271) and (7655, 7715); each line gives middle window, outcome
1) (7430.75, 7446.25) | -0.01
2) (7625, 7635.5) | 0.06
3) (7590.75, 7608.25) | -0.03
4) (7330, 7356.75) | -0.02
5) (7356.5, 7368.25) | -0.04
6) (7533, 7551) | -0.04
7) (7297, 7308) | -0.04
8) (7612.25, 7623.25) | 0.10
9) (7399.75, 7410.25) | -0.01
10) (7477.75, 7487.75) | 0.03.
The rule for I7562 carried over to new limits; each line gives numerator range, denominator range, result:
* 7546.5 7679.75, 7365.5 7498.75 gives 0.98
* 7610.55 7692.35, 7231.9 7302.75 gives 0.94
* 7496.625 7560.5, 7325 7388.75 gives 0.99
